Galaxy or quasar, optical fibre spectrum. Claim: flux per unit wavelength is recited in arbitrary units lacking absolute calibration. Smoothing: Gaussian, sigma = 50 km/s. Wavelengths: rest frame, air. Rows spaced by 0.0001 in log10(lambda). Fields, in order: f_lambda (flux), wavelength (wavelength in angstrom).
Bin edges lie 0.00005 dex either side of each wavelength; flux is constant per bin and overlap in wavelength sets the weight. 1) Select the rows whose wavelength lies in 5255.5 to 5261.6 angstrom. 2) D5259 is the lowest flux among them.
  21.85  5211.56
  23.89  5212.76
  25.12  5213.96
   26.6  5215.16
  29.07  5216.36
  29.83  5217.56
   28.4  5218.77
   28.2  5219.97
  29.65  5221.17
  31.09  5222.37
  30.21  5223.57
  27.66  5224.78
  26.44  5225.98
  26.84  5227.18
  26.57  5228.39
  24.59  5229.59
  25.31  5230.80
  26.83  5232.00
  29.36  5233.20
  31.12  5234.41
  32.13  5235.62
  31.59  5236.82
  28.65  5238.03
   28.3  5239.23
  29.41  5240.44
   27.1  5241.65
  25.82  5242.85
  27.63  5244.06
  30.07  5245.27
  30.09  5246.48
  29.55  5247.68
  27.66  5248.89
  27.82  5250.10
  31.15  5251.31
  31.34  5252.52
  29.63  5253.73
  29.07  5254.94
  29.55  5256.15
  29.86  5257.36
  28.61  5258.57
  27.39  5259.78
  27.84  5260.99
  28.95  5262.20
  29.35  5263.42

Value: 27.39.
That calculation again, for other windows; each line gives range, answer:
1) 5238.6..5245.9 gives 25.82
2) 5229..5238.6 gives 24.59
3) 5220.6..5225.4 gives 27.66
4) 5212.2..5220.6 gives 23.89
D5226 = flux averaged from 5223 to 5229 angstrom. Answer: 27.5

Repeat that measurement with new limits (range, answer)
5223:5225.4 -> 28.8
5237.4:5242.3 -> 28.4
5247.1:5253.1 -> 29.5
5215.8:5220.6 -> 28.9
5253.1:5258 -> 29.5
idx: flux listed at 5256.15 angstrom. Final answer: 29.55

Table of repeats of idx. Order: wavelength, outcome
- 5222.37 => 31.09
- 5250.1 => 27.82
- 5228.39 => 26.57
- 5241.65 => 27.1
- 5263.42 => 29.35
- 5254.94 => 29.07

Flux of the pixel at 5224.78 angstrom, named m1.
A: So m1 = 27.66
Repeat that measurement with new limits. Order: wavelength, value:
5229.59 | 24.59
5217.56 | 29.83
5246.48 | 30.09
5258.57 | 28.61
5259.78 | 27.39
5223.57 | 30.21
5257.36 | 29.86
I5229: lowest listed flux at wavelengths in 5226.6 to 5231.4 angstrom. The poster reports 24.59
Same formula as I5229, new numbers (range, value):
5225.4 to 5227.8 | 26.44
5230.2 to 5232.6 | 25.31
